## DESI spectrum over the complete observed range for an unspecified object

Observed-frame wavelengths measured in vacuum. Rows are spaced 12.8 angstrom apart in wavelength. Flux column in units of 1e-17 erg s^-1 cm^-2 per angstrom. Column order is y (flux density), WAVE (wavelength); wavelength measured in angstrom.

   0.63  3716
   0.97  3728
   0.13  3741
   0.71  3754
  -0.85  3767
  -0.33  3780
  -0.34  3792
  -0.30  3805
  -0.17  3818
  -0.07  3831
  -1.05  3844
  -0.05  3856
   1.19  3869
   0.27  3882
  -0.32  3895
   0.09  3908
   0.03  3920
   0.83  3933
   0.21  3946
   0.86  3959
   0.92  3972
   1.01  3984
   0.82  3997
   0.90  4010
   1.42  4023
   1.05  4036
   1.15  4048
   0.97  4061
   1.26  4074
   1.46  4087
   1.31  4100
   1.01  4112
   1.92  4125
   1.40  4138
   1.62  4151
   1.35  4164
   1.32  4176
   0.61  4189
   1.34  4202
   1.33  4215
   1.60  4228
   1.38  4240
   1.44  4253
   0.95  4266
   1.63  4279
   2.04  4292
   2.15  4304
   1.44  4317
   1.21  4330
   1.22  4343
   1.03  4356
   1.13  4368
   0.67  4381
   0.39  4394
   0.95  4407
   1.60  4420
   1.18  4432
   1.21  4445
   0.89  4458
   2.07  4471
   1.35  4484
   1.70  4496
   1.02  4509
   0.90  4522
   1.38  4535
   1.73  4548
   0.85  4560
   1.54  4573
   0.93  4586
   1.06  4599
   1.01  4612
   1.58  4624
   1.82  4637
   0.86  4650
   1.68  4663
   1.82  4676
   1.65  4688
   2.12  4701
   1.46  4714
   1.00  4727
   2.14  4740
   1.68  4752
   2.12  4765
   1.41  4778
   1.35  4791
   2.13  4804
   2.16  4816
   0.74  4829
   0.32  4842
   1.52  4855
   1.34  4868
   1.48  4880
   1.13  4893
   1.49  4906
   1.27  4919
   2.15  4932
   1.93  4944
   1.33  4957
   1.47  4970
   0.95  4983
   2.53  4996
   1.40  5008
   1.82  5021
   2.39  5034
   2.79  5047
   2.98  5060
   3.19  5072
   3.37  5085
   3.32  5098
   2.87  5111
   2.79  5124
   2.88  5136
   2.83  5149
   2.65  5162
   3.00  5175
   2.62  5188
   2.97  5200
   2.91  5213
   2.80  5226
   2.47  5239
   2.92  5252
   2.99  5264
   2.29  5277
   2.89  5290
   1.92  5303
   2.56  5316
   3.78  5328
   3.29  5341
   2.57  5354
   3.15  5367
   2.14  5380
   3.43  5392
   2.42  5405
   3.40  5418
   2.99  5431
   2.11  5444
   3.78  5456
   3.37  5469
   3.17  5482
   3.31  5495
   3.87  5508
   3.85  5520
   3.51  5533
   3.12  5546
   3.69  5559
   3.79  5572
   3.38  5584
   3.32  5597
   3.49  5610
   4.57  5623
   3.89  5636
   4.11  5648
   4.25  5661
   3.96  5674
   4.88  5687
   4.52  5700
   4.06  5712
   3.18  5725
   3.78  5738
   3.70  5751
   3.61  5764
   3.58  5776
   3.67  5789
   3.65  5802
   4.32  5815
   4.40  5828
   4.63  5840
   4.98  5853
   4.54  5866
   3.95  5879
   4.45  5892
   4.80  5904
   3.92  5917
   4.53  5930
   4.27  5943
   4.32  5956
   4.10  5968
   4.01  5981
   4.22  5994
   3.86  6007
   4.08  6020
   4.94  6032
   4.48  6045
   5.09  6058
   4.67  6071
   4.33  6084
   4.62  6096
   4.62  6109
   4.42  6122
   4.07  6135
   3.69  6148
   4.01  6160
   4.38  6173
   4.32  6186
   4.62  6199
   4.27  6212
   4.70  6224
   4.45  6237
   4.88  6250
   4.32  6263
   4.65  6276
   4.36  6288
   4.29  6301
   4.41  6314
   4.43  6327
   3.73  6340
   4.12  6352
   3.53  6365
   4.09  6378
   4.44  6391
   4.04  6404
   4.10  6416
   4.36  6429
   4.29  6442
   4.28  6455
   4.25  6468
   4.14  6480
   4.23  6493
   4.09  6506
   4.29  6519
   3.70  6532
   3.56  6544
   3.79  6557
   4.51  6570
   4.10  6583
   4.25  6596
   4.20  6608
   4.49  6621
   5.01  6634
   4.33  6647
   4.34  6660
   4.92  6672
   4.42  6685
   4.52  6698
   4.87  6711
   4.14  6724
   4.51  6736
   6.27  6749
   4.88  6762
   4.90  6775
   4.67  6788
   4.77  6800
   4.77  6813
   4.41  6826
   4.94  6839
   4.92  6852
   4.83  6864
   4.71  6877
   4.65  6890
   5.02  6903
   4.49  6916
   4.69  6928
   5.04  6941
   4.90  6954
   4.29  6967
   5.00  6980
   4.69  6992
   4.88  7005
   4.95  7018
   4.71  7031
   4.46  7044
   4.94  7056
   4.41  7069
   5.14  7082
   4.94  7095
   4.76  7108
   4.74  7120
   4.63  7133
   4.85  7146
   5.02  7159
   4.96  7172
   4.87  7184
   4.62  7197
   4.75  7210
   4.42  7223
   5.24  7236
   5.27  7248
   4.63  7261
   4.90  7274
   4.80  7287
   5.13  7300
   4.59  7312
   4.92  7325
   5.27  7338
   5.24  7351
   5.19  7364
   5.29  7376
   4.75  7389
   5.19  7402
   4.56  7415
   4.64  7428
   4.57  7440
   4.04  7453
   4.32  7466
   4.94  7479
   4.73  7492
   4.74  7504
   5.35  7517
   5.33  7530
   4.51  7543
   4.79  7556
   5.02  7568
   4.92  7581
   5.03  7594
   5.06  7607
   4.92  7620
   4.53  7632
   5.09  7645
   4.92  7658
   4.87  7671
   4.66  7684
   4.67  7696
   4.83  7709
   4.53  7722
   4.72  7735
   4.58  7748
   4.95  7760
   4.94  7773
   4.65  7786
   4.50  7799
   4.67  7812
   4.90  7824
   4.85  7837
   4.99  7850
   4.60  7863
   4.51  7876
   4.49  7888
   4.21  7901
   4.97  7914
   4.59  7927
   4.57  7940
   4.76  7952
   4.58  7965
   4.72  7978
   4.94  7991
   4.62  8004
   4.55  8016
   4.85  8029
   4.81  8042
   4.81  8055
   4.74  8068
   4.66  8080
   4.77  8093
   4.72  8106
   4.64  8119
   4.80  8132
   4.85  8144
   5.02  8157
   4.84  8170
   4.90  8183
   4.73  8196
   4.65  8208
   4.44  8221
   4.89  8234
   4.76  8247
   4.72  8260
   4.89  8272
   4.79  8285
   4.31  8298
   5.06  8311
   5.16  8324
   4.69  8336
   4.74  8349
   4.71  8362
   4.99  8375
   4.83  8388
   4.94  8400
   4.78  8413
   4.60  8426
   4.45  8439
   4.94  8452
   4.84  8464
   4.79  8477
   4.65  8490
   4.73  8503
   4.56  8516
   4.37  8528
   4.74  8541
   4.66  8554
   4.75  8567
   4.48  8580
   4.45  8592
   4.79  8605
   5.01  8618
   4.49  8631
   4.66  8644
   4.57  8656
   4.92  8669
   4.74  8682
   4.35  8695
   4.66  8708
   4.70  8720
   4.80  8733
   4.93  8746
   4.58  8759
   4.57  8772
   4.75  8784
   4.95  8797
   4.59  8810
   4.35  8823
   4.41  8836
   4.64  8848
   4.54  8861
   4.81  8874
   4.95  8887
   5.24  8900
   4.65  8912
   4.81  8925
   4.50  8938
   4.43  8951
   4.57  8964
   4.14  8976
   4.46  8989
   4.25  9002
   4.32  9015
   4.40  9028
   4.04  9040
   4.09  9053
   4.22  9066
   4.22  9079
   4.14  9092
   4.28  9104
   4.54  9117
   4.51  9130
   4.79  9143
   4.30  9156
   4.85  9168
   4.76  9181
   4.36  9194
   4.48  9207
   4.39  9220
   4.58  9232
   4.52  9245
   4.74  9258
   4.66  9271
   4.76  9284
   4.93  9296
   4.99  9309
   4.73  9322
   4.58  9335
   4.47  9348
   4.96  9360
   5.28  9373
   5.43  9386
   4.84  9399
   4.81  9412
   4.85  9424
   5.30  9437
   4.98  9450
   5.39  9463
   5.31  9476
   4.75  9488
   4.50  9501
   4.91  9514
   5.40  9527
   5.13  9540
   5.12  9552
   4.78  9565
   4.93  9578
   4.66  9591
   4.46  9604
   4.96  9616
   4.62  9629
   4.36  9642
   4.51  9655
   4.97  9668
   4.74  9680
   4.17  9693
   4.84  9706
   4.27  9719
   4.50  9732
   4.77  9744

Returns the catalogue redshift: 0.263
